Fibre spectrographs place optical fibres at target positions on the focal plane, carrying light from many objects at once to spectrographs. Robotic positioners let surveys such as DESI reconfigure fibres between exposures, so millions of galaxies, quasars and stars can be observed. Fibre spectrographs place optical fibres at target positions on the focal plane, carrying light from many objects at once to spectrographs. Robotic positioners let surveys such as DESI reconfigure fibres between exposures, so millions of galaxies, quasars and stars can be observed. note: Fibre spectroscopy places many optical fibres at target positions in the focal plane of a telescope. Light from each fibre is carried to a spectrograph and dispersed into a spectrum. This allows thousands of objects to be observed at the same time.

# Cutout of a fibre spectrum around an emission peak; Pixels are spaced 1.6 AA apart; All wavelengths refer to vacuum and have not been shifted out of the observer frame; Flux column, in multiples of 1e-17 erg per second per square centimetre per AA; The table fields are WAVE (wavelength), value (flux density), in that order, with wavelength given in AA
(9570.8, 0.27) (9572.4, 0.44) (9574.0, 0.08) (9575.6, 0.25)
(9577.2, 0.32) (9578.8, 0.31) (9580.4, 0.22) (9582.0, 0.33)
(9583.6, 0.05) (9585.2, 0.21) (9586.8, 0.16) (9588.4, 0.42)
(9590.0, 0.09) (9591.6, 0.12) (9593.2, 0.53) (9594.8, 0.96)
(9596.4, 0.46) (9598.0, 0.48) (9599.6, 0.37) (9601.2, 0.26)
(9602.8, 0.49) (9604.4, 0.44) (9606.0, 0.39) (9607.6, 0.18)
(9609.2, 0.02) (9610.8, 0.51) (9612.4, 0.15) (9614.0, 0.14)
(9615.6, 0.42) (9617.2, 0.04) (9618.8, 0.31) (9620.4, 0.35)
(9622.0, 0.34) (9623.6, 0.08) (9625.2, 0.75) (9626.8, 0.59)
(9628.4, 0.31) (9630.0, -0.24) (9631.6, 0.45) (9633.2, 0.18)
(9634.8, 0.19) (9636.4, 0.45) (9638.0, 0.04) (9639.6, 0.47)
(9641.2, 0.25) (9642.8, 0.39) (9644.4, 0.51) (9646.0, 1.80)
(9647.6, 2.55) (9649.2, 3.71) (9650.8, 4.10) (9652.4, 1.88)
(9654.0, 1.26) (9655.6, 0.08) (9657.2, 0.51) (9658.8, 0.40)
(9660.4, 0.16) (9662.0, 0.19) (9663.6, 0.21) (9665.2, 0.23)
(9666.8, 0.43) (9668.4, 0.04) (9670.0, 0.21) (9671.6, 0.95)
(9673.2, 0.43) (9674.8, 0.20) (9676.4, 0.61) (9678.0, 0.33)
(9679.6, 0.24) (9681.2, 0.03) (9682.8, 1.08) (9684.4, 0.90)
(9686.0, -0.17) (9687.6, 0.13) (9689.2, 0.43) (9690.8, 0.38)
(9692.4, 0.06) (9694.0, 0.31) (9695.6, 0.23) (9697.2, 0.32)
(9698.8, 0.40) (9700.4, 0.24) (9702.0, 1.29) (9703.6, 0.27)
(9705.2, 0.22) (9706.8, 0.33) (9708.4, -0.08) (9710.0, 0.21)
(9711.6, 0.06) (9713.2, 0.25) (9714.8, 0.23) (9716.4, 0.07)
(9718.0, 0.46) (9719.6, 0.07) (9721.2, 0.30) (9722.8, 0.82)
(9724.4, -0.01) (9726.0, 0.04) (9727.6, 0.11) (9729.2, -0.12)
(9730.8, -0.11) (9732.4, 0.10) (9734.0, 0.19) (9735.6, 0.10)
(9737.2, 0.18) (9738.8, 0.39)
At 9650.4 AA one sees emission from [O III] 5007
